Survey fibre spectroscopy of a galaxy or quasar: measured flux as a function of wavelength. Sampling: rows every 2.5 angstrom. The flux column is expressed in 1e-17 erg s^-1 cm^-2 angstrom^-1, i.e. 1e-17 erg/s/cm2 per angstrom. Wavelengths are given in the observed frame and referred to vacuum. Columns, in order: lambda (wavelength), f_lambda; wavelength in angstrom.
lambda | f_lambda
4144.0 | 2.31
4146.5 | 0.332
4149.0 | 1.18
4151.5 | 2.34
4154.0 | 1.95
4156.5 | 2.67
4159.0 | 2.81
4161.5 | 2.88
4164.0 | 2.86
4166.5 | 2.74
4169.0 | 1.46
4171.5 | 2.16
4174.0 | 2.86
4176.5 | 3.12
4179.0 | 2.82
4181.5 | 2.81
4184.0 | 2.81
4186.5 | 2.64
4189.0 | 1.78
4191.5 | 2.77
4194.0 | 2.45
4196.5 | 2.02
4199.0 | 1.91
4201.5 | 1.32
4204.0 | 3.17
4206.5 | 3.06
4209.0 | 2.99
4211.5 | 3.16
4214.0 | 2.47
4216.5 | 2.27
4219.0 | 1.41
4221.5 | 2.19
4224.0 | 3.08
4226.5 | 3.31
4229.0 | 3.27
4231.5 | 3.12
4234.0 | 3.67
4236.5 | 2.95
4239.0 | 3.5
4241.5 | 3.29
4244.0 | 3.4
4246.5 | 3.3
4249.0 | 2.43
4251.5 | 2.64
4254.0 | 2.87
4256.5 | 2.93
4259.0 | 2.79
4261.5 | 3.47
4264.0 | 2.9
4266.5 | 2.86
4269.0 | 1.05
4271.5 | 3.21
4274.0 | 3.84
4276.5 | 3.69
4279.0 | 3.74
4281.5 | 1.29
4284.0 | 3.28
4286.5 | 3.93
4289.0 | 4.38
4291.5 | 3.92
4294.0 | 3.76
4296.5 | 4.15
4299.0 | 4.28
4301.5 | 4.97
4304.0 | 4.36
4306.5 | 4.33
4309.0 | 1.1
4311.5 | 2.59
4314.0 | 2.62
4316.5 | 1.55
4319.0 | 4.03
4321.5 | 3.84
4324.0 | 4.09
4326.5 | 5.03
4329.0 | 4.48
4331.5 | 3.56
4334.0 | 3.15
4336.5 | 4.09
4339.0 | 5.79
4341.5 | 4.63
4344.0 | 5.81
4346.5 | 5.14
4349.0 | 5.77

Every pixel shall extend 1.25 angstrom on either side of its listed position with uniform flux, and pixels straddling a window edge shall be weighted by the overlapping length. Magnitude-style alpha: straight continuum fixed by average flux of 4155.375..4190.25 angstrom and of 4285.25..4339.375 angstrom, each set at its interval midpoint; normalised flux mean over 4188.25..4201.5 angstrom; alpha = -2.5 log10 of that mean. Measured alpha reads 0.30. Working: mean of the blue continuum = 2.6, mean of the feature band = 2.12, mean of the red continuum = 3.79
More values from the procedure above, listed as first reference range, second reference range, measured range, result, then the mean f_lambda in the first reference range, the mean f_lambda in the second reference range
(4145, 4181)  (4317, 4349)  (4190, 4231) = 0.14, 2.31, 4.45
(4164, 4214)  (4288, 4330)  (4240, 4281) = 0.09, 2.54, 3.73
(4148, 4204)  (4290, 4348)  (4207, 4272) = 0.08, 2.4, 3.98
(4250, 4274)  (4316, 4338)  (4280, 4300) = -0.11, 2.8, 3.86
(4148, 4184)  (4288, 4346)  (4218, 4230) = 0.15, 2.5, 3.95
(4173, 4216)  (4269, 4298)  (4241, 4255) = 0.05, 2.59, 3.46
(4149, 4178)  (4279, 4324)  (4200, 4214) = 0.04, 2.48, 3.46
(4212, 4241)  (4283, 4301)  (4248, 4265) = 0.18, 2.86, 4.01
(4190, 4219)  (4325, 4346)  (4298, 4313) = 0.14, 2.45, 4.58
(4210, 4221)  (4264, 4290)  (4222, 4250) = -0.23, 2.33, 3.1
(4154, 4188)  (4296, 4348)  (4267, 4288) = 0.19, 2.63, 3.99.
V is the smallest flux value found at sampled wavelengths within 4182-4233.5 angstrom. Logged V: 1.32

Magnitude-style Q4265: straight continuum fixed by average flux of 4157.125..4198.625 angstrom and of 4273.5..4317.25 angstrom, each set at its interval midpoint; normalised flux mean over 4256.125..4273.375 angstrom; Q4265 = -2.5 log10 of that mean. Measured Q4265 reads 0.16 mag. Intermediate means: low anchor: 2.55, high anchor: 3.45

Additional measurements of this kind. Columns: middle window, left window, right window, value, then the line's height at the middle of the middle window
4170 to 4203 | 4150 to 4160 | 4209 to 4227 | 0.02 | 2.48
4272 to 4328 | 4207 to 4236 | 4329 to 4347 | 0.12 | 4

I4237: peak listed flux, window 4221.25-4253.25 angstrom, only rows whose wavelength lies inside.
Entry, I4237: 3.67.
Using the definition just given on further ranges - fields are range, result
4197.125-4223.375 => 3.17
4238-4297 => 4.38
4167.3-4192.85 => 3.12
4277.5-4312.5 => 4.97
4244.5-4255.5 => 3.3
